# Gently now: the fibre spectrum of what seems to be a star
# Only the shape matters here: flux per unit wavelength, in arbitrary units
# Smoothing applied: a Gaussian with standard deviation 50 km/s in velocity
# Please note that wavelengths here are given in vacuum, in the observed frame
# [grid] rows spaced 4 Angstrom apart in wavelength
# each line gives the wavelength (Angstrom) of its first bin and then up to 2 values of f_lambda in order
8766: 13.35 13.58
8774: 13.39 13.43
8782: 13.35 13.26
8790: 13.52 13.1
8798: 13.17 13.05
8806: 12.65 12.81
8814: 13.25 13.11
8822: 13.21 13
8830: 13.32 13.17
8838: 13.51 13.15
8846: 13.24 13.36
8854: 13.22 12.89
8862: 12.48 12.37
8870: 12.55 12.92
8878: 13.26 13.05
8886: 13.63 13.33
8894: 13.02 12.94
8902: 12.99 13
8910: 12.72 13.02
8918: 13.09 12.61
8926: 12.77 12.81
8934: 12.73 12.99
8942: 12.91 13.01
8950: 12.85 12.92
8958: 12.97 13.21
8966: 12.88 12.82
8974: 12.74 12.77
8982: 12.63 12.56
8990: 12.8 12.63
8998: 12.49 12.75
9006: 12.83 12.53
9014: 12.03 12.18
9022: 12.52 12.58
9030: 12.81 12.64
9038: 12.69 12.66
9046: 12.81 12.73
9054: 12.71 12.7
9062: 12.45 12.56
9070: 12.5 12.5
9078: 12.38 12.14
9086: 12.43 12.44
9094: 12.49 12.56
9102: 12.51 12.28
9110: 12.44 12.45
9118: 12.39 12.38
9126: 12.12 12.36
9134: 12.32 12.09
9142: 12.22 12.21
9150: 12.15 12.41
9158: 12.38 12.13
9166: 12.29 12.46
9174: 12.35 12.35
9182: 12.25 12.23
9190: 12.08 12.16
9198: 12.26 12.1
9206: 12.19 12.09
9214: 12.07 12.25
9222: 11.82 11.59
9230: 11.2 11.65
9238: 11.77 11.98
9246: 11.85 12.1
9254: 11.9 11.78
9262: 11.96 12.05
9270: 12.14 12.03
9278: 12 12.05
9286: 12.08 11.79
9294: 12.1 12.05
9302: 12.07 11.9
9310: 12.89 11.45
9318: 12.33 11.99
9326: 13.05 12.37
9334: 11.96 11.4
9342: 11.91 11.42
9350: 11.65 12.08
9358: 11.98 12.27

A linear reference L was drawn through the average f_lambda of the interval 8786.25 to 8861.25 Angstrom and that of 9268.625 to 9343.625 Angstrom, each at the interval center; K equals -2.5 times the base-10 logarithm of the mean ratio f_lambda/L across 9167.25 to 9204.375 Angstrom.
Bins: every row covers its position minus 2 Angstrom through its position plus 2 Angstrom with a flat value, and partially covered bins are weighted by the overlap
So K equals 0.01 mag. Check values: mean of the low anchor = 13.1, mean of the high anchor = 12.1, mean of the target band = 12.2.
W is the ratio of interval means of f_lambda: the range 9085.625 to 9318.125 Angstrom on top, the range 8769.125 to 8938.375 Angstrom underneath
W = 0.93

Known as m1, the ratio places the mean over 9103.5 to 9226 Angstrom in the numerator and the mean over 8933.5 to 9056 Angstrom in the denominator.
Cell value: 0.96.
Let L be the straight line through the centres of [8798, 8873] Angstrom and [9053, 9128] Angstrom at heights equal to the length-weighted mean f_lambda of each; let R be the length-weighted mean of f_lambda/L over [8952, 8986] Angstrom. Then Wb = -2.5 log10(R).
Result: -0.011 mag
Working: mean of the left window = 13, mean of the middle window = 12.8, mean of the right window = 12.4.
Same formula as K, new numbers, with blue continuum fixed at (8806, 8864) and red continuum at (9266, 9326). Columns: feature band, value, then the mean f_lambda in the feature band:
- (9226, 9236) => 0.07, 11.5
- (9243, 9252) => 0.02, 12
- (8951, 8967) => -0.01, 13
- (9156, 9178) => 0.00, 12.3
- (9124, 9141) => 0.02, 12.2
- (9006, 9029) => 0.02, 12.4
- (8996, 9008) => 0.00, 12.7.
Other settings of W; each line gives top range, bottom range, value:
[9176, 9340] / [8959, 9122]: 0.96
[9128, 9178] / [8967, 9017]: 0.97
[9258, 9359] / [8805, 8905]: 0.92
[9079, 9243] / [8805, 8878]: 0.94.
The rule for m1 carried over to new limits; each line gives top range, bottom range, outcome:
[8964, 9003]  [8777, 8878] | 0.97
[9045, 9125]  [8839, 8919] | 0.96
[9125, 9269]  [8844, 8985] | 0.93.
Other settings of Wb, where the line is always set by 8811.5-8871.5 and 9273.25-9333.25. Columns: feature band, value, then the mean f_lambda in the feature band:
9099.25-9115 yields 0.009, 12.4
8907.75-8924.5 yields 0.004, 12.9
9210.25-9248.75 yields 0.042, 11.8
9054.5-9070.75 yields 0.004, 12.6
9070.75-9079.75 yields 0.013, 12.5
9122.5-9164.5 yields 0.019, 12.2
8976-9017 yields 0.014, 12.6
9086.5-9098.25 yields 0.007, 12.5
